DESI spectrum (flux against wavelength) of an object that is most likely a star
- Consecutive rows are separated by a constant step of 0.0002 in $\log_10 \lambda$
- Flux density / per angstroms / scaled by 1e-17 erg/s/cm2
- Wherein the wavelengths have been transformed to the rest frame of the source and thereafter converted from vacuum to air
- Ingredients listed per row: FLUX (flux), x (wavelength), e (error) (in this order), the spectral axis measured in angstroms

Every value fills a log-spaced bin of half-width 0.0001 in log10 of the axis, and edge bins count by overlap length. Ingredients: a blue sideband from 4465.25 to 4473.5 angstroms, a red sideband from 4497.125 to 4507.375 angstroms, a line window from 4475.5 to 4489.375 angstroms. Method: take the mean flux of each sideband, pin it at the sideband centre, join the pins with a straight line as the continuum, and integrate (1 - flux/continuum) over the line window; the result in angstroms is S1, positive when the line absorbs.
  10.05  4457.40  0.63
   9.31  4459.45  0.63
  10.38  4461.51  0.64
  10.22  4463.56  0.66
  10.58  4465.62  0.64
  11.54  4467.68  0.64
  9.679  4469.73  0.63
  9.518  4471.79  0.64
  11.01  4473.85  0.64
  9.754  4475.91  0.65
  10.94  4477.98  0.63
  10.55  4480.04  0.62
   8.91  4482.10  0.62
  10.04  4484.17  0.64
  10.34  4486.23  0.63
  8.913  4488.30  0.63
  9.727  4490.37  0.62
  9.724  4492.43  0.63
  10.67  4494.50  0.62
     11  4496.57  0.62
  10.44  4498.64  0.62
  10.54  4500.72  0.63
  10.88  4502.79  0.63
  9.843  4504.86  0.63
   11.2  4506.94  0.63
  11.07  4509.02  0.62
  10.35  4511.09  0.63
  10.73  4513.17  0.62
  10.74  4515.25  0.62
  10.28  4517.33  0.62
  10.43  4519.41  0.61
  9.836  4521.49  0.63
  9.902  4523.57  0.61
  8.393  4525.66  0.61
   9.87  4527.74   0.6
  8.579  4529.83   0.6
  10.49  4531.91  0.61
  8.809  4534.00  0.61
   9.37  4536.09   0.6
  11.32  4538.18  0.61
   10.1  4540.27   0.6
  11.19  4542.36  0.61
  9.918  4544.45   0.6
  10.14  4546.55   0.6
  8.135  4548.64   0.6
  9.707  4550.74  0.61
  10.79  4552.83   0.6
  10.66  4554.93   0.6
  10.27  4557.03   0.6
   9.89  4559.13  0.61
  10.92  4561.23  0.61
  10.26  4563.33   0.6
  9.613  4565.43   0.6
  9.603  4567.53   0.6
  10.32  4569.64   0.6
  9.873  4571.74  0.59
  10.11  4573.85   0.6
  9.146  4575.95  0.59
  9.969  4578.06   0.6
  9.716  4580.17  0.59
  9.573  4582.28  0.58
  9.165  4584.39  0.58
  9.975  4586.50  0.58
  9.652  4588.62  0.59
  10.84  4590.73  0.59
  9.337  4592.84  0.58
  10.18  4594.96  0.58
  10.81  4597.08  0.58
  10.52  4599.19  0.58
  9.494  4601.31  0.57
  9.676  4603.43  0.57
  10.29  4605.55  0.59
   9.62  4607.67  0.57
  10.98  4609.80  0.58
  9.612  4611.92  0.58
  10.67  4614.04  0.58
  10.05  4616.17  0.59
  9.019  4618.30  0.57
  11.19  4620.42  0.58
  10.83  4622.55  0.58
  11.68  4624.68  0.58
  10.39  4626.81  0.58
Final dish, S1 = 0.7 angstroms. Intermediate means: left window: 10.4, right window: 10.6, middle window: 9.92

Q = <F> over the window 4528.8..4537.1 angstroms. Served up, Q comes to 9.32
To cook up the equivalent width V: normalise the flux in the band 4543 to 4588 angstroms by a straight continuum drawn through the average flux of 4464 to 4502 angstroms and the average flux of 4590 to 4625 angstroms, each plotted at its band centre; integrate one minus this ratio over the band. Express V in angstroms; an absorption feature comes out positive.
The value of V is 1.48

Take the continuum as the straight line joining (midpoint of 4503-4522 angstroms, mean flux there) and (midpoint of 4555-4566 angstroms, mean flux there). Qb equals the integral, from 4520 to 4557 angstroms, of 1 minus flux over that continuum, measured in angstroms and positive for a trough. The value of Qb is 1.9 angstroms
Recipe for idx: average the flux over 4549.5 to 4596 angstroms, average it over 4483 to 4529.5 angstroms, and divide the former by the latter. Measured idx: 0.98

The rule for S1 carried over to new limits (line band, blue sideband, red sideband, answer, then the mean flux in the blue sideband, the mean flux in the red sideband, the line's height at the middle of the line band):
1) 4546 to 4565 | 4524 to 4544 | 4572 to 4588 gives -0.6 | 9.8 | 9.67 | 9.74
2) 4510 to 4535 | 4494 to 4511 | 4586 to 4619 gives 1.6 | 10.7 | 10.1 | 10.6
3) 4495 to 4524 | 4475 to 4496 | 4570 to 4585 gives -1.8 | 9.98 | 9.7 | 9.91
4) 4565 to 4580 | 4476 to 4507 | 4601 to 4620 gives 0.4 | 10.2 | 9.99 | 10.1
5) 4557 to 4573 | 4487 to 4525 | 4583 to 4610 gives 0.1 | 10.3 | 10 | 10.1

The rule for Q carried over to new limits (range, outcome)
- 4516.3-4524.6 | 10.1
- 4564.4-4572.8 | 9.85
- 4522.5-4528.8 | 9.38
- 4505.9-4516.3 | 10.8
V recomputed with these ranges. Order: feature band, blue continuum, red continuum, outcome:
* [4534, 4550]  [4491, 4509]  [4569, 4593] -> 0.4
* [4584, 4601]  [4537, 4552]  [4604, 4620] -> 0.0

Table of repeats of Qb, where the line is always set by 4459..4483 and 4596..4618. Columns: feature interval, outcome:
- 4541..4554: 0.23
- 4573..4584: 0.53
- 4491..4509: -0.61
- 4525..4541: 0.86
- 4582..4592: 0.29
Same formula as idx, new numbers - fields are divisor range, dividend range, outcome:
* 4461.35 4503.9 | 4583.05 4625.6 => 0.99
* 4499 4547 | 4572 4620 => 0.98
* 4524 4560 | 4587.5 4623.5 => 1.03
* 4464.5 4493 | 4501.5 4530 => 1.01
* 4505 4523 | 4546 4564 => 0.96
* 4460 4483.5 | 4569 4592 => 0.96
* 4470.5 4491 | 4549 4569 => 1.02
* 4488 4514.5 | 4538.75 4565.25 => 0.97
